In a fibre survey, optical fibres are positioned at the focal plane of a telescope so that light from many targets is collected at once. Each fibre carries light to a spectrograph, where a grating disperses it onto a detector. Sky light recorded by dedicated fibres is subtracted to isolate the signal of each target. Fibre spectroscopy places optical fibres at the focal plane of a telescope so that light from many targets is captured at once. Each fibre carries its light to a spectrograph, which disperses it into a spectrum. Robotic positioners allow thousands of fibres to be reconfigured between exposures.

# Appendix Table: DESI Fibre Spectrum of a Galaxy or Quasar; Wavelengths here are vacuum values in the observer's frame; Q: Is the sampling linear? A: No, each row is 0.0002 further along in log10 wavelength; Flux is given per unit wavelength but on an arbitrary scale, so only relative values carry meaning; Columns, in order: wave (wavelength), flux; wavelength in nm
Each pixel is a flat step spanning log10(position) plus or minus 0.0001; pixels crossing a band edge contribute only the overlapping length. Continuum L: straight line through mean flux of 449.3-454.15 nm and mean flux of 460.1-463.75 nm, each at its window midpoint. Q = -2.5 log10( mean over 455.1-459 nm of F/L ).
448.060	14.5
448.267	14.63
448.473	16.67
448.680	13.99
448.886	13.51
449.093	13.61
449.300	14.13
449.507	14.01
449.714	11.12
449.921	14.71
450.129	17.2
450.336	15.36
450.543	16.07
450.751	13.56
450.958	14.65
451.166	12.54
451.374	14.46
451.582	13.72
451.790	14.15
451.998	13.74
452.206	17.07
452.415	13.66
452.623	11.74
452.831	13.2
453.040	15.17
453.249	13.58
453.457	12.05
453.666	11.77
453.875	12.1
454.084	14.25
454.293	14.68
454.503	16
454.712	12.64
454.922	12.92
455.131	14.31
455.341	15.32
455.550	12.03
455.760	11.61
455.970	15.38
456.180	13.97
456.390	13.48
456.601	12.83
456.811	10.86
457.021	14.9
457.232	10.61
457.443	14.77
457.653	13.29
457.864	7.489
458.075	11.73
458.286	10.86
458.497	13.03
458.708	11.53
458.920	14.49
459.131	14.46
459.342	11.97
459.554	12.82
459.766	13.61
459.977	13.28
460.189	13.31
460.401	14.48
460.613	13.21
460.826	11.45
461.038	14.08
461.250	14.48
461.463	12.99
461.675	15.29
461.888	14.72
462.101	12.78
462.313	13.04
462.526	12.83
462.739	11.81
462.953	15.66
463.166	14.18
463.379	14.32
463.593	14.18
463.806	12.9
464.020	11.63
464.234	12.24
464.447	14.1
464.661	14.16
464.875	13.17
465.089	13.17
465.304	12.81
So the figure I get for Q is 0.09 mag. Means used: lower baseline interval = 13.9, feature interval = 12.7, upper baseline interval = 13.7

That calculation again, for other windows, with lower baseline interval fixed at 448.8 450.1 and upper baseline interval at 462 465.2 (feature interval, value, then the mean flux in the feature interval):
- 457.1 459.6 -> 0.103 mag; 12.3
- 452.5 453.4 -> 0.021 mag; 13.4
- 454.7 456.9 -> 0.024 mag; 13.3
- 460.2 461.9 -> -0.027 mag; 13.8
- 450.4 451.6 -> -0.044 mag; 14.2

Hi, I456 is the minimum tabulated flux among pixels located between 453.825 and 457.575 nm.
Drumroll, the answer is 10.61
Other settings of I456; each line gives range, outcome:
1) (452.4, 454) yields 11.74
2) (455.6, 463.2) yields 7.489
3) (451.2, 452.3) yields 13.72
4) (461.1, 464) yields 11.81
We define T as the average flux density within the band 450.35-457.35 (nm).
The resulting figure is 13.6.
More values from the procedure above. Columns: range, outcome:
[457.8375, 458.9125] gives 11.5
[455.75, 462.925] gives 13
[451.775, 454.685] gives 13.8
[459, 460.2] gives 13.3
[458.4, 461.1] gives 13.2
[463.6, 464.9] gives 13.1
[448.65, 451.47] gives 14.2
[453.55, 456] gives 13.5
